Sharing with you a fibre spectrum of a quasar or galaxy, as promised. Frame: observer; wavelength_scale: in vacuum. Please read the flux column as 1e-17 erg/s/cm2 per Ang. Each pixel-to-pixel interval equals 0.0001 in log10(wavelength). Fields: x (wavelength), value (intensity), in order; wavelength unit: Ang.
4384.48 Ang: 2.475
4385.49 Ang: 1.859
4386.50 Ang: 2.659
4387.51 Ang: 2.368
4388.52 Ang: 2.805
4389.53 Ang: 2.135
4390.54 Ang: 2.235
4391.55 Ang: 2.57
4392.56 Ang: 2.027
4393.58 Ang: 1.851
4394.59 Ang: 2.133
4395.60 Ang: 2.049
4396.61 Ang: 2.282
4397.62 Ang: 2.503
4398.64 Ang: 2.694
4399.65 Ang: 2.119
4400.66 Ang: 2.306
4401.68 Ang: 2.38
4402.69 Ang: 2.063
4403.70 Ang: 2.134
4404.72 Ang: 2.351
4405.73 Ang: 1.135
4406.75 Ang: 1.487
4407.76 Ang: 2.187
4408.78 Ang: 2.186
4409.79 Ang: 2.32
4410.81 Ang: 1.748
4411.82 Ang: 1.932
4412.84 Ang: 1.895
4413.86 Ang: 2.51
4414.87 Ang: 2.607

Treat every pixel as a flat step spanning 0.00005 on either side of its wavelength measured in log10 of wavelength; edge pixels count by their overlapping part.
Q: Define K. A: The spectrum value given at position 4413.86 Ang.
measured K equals 2.51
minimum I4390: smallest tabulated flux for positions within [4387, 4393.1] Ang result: 2.027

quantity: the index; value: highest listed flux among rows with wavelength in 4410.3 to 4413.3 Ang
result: 1.932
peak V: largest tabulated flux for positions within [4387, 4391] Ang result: 2.805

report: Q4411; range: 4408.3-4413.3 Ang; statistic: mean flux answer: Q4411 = 2.02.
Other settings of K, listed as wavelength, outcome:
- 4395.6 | 2.049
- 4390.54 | 2.235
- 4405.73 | 1.135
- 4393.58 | 1.851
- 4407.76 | 2.187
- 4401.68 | 2.38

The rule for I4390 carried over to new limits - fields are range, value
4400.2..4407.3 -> 1.135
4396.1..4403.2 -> 2.063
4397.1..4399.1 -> 2.503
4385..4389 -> 1.859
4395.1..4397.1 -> 2.049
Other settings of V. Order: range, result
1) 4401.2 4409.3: 2.38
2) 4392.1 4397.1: 2.282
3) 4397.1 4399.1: 2.694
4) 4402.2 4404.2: 2.134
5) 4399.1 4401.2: 2.306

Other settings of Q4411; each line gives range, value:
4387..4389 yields 2.58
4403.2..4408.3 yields 1.86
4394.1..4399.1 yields 2.33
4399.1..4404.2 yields 2.21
